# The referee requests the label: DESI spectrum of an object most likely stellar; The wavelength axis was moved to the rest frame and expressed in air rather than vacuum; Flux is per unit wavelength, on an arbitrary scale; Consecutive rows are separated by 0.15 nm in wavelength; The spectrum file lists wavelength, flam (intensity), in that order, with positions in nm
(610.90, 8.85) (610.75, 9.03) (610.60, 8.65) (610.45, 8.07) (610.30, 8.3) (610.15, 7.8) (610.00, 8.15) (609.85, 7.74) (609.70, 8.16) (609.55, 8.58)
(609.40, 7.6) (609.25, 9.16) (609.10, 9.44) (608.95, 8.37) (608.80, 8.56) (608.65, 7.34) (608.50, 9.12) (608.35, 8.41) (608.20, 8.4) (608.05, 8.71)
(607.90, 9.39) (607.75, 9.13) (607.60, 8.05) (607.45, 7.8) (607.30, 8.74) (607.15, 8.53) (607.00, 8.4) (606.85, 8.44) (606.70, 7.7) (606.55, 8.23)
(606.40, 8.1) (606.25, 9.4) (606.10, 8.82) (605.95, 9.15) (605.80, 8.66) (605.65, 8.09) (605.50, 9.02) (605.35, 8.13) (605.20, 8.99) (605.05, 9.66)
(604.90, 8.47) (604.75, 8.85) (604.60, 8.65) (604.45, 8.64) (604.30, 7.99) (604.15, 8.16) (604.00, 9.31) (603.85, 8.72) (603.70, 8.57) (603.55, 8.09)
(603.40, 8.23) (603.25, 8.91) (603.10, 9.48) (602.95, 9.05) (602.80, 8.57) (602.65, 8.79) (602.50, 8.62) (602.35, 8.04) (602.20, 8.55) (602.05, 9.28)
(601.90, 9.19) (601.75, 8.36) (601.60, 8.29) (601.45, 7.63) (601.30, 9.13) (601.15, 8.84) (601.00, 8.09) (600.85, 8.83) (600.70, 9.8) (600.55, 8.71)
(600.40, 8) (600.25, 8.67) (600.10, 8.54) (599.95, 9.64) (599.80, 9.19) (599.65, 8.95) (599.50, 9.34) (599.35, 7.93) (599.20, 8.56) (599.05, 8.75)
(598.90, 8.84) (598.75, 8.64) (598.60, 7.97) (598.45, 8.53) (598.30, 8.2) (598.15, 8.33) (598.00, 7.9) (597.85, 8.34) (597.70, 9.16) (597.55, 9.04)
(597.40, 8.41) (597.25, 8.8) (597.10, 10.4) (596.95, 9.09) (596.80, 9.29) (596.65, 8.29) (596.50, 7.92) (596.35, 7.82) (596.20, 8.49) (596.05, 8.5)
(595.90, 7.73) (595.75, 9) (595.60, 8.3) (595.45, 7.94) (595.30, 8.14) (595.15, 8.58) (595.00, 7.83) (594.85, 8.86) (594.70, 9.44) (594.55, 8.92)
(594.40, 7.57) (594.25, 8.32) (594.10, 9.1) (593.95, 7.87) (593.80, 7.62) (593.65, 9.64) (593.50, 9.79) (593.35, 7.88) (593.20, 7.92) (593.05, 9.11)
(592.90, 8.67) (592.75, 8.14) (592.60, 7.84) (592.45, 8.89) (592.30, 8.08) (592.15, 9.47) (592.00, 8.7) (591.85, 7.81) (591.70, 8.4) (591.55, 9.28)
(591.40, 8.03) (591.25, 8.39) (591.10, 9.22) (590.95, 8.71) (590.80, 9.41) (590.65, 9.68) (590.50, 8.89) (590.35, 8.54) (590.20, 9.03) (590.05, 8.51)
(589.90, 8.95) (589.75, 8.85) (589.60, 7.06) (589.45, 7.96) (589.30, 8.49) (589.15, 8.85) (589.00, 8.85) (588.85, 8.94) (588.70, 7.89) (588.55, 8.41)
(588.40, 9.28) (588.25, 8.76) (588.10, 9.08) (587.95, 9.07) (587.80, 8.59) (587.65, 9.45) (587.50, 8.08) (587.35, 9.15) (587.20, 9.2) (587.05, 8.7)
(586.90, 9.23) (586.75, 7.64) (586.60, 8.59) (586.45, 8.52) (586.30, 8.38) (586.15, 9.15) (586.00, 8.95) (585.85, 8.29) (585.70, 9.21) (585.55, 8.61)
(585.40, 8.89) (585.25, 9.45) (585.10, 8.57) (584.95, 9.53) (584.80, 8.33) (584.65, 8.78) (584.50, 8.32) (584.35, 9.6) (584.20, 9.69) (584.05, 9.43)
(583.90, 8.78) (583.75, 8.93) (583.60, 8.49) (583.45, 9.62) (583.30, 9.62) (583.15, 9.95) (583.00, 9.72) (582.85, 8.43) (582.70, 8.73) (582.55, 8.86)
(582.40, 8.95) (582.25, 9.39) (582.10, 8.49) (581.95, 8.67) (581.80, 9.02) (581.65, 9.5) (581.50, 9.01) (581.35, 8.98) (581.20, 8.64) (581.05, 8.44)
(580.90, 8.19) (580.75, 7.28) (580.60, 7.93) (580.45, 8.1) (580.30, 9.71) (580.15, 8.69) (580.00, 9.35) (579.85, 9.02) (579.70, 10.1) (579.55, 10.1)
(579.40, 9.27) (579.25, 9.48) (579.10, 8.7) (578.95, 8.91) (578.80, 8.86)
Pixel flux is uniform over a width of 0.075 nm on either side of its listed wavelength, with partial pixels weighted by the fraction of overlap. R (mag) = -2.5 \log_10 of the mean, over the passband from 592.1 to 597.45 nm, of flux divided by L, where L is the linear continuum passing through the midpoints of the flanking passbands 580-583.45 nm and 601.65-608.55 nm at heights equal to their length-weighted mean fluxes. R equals 0.024 mag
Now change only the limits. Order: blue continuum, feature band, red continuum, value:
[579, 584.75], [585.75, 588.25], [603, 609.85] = 0.018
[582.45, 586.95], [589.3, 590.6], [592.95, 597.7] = 0.033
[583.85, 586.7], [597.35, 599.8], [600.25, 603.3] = 0.021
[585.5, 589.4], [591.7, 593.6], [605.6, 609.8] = 0.019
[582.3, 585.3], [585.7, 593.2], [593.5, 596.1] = 0.012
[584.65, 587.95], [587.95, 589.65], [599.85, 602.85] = 0.028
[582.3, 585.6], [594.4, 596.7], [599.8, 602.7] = 0.058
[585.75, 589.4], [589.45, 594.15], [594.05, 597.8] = 0.006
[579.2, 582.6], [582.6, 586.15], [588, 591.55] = -0.025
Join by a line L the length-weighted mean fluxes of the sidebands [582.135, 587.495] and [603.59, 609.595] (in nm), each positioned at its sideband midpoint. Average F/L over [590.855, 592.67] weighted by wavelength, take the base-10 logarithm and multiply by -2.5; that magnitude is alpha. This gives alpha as 0.03 mag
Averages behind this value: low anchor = 8.95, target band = 8.58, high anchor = 8.58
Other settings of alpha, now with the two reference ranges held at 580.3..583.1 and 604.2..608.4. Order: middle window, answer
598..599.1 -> 0.03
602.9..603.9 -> -0.01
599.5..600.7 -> -0.04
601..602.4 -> 0.01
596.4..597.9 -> -0.03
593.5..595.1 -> 0.01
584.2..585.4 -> -0.03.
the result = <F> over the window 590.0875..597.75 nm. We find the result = 8.62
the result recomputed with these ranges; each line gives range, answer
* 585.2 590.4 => 8.7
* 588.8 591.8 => 8.69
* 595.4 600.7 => 8.63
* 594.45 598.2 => 8.58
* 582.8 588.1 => 8.95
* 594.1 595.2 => 8.54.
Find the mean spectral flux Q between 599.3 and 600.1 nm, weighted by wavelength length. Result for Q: 9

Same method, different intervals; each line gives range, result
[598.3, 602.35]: 8.68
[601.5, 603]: 8.65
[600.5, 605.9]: 8.68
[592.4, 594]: 8.49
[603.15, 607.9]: 8.59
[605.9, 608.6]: 8.57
